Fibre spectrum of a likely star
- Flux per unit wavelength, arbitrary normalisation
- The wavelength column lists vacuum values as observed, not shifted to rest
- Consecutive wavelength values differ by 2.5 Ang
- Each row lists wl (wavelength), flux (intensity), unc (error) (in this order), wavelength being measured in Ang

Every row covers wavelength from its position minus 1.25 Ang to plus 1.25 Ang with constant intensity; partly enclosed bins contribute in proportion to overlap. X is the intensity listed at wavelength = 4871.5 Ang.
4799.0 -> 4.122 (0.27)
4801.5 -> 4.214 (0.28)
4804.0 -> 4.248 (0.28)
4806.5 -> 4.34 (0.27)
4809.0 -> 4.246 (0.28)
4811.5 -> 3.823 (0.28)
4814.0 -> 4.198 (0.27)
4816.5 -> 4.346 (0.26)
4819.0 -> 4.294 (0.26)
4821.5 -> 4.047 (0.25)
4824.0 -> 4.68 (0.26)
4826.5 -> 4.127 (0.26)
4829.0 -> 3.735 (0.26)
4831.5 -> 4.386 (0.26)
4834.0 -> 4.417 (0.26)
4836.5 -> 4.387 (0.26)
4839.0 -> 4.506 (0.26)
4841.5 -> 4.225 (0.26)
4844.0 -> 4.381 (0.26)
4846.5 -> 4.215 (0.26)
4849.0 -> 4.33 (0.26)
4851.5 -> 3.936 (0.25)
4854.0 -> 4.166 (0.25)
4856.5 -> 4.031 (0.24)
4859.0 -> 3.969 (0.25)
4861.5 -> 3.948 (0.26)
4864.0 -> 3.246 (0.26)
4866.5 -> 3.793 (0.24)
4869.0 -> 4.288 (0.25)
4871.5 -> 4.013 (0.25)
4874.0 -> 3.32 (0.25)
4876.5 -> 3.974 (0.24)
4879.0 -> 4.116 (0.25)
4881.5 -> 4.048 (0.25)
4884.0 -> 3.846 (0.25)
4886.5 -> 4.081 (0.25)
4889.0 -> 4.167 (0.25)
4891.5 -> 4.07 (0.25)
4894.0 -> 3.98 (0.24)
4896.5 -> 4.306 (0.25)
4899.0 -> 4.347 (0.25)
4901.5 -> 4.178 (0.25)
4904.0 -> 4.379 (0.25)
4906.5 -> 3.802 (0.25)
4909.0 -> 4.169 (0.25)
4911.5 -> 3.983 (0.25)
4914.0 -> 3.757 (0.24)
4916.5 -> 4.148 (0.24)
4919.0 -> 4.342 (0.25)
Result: 4.013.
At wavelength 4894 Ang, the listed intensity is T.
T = 3.98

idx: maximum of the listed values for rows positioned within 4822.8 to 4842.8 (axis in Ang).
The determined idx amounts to 4.68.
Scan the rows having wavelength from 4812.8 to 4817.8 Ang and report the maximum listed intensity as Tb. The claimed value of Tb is 4.346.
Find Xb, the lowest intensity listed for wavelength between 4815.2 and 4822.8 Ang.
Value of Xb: 4.047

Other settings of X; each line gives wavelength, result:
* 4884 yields 3.846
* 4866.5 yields 3.793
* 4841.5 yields 4.225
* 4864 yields 3.246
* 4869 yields 4.288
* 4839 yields 4.506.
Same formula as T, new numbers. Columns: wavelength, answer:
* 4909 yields 4.169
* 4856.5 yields 4.031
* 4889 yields 4.167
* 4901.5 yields 4.178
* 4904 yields 4.379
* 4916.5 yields 4.148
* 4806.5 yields 4.34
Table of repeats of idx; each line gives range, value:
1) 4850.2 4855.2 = 4.166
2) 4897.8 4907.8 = 4.379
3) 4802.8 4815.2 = 4.34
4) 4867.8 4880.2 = 4.288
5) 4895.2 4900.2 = 4.347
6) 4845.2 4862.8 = 4.33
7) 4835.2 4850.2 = 4.506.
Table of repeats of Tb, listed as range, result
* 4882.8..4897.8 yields 4.306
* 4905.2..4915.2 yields 4.169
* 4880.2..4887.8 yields 4.081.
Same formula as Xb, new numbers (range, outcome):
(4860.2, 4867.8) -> 3.246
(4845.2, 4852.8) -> 3.936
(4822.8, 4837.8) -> 3.735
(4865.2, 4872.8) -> 3.793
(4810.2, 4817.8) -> 3.823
